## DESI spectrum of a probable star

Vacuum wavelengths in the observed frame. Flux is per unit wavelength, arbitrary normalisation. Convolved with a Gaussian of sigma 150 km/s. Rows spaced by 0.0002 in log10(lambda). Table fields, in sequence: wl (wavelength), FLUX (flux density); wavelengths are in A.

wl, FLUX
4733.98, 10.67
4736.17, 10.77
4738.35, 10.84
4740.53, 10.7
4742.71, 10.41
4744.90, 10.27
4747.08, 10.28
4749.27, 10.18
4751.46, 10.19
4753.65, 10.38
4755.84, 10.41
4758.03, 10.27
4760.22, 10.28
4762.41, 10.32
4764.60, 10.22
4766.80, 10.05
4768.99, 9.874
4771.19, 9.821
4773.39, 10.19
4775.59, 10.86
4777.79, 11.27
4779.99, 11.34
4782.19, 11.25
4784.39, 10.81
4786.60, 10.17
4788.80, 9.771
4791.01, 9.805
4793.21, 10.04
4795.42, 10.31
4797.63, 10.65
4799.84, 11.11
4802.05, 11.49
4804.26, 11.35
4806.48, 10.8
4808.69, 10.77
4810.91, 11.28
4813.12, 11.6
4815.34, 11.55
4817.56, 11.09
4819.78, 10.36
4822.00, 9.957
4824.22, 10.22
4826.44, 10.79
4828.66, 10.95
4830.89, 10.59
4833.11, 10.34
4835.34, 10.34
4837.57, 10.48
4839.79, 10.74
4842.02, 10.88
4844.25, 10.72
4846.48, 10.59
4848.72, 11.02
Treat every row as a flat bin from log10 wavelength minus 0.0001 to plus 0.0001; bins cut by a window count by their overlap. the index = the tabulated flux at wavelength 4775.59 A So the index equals 10.86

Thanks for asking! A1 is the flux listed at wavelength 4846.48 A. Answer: 10.59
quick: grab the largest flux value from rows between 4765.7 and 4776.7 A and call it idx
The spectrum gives 10.86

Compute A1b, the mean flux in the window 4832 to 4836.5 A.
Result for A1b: 10.3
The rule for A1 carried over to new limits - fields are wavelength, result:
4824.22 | 10.22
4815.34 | 11.55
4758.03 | 10.27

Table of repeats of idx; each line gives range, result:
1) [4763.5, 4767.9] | 10.22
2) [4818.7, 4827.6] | 10.79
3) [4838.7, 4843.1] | 10.88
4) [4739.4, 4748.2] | 10.7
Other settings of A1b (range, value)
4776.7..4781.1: 11.3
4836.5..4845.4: 10.7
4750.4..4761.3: 10.3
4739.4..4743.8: 10.6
